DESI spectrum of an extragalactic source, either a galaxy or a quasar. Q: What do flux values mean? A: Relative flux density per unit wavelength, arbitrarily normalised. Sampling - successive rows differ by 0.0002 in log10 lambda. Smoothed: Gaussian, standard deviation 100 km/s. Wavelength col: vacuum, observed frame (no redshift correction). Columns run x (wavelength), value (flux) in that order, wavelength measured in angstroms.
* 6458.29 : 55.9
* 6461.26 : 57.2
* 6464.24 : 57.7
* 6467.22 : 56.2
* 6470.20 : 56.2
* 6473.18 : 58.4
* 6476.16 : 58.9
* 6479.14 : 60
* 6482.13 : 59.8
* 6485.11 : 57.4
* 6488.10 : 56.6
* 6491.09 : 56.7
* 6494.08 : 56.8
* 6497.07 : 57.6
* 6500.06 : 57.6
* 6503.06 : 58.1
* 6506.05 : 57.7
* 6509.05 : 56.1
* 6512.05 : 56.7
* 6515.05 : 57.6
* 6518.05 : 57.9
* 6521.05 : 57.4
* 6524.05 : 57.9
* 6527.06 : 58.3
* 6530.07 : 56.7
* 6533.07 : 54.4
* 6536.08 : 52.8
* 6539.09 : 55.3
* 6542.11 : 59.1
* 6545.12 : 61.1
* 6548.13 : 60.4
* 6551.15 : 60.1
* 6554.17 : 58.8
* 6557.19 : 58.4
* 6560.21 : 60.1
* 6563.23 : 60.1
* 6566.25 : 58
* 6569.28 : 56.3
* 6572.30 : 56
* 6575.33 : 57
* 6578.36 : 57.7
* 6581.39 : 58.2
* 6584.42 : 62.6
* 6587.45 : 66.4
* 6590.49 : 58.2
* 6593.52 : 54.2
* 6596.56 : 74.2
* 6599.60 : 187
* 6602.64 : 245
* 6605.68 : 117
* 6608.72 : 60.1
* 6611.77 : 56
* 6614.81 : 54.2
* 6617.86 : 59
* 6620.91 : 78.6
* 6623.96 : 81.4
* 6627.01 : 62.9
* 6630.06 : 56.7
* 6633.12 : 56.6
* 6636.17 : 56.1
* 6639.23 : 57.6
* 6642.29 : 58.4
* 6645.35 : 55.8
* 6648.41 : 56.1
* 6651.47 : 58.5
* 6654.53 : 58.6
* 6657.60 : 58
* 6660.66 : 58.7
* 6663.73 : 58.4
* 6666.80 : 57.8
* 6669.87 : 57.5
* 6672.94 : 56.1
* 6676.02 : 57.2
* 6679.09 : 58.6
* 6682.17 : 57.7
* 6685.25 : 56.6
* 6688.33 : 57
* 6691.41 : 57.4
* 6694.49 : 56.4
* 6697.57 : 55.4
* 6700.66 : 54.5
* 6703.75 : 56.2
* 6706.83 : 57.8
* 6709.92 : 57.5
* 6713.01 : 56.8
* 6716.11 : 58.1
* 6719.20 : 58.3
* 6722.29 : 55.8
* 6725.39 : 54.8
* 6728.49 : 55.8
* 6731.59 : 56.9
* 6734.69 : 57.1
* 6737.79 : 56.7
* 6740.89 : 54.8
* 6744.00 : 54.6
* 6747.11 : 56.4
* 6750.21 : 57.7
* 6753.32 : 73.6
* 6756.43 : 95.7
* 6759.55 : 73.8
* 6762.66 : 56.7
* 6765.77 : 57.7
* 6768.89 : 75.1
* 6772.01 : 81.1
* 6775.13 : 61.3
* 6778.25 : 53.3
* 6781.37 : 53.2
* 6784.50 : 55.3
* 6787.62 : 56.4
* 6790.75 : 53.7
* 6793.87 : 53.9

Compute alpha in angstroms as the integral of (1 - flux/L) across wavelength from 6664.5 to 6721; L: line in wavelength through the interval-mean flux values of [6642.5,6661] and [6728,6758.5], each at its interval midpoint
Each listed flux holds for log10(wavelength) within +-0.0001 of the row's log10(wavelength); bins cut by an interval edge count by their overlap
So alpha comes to 2.5 angstroms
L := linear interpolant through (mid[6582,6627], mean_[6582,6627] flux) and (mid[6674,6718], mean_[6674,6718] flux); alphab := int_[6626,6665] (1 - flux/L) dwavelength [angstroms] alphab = 8.5 angstroms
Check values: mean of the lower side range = 88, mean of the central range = 57.8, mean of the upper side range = 56.9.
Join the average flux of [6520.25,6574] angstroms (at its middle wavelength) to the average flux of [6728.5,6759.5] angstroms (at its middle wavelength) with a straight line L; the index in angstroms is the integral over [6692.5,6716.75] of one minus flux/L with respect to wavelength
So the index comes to 2.1 angstroms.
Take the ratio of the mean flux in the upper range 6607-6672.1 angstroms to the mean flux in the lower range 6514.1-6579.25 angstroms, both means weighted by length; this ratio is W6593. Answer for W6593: 1.04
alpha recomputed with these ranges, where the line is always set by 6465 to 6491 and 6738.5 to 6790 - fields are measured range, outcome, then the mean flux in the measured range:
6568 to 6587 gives 0.4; 58.5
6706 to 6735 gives 2.6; 56.8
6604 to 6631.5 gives -4.6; 70.6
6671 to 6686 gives 1.1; 57.3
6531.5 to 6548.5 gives 0.6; 57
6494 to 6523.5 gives 0.5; 57.4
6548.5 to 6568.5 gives 0.1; 59.2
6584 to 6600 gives -4.8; 78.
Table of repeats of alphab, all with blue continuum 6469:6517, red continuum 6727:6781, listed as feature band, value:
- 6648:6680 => 1.82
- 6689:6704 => 1.45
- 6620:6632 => -1.69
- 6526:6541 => 0.77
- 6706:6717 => 0.85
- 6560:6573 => 0.26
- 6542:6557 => -0.25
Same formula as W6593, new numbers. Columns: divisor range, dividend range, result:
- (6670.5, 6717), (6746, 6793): 1.13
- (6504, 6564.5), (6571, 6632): 1.38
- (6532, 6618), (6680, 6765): 0.82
